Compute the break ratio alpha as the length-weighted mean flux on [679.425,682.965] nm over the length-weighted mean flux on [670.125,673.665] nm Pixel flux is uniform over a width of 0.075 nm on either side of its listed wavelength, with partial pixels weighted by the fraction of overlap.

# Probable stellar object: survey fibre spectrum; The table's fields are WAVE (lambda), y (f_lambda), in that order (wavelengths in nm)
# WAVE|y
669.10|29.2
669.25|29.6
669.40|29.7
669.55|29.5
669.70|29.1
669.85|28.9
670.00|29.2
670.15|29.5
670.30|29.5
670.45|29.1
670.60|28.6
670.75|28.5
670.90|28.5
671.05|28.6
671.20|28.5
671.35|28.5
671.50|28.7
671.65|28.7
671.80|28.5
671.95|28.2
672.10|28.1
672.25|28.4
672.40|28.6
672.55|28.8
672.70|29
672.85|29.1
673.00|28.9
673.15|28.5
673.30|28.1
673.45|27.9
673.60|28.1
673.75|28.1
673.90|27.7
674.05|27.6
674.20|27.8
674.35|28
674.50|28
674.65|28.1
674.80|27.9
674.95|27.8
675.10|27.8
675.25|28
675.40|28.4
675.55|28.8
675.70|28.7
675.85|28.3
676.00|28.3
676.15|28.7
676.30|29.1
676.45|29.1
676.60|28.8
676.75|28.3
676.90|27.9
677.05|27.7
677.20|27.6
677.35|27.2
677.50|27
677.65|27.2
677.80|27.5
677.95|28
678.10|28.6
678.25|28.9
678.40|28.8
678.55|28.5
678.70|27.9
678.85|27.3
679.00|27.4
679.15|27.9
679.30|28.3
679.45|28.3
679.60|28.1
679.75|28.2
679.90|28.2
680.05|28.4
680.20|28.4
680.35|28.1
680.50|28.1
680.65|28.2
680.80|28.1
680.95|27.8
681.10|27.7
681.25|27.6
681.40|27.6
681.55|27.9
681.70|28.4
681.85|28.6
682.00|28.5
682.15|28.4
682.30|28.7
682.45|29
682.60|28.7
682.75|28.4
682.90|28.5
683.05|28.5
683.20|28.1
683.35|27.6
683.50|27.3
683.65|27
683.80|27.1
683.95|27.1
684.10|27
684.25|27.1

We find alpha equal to 0.99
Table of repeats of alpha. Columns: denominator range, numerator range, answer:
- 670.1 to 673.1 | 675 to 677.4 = 0.99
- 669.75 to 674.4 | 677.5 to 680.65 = 0.98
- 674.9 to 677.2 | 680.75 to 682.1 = 0.99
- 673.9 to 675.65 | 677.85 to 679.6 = 1.01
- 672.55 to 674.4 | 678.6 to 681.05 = 0.99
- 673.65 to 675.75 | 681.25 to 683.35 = 1.01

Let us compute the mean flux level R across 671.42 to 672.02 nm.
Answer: 28.5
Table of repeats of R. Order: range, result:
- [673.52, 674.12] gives 27.9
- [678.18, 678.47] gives 28.9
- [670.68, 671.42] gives 28.5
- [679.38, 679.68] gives 28.2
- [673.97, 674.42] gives 27.8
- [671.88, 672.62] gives 28.4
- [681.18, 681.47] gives 27.6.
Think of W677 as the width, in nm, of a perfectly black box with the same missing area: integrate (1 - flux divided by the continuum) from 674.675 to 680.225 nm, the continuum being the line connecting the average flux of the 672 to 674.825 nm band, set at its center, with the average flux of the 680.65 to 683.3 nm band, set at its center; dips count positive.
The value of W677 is 0.02 nm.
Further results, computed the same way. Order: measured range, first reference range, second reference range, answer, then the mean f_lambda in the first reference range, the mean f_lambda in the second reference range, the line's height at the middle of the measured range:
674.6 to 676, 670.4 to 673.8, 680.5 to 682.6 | 0.01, 28.5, 28.2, 28.4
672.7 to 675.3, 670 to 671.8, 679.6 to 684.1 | 0.04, 28.8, 28.1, 28.6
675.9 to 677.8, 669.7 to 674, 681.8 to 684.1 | 0.02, 28.6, 28.1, 28.4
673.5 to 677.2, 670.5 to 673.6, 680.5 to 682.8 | 0.03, 28.5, 28.2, 28.4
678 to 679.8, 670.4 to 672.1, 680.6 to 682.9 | 0.01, 28.6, 28.2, 28.3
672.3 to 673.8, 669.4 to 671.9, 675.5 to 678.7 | 0.01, 28.9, 28.2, 28.6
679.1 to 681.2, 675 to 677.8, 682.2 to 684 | 0.00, 28.1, 28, 28.1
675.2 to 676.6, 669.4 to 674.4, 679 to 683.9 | -0.01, 28.6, 28.1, 28.4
